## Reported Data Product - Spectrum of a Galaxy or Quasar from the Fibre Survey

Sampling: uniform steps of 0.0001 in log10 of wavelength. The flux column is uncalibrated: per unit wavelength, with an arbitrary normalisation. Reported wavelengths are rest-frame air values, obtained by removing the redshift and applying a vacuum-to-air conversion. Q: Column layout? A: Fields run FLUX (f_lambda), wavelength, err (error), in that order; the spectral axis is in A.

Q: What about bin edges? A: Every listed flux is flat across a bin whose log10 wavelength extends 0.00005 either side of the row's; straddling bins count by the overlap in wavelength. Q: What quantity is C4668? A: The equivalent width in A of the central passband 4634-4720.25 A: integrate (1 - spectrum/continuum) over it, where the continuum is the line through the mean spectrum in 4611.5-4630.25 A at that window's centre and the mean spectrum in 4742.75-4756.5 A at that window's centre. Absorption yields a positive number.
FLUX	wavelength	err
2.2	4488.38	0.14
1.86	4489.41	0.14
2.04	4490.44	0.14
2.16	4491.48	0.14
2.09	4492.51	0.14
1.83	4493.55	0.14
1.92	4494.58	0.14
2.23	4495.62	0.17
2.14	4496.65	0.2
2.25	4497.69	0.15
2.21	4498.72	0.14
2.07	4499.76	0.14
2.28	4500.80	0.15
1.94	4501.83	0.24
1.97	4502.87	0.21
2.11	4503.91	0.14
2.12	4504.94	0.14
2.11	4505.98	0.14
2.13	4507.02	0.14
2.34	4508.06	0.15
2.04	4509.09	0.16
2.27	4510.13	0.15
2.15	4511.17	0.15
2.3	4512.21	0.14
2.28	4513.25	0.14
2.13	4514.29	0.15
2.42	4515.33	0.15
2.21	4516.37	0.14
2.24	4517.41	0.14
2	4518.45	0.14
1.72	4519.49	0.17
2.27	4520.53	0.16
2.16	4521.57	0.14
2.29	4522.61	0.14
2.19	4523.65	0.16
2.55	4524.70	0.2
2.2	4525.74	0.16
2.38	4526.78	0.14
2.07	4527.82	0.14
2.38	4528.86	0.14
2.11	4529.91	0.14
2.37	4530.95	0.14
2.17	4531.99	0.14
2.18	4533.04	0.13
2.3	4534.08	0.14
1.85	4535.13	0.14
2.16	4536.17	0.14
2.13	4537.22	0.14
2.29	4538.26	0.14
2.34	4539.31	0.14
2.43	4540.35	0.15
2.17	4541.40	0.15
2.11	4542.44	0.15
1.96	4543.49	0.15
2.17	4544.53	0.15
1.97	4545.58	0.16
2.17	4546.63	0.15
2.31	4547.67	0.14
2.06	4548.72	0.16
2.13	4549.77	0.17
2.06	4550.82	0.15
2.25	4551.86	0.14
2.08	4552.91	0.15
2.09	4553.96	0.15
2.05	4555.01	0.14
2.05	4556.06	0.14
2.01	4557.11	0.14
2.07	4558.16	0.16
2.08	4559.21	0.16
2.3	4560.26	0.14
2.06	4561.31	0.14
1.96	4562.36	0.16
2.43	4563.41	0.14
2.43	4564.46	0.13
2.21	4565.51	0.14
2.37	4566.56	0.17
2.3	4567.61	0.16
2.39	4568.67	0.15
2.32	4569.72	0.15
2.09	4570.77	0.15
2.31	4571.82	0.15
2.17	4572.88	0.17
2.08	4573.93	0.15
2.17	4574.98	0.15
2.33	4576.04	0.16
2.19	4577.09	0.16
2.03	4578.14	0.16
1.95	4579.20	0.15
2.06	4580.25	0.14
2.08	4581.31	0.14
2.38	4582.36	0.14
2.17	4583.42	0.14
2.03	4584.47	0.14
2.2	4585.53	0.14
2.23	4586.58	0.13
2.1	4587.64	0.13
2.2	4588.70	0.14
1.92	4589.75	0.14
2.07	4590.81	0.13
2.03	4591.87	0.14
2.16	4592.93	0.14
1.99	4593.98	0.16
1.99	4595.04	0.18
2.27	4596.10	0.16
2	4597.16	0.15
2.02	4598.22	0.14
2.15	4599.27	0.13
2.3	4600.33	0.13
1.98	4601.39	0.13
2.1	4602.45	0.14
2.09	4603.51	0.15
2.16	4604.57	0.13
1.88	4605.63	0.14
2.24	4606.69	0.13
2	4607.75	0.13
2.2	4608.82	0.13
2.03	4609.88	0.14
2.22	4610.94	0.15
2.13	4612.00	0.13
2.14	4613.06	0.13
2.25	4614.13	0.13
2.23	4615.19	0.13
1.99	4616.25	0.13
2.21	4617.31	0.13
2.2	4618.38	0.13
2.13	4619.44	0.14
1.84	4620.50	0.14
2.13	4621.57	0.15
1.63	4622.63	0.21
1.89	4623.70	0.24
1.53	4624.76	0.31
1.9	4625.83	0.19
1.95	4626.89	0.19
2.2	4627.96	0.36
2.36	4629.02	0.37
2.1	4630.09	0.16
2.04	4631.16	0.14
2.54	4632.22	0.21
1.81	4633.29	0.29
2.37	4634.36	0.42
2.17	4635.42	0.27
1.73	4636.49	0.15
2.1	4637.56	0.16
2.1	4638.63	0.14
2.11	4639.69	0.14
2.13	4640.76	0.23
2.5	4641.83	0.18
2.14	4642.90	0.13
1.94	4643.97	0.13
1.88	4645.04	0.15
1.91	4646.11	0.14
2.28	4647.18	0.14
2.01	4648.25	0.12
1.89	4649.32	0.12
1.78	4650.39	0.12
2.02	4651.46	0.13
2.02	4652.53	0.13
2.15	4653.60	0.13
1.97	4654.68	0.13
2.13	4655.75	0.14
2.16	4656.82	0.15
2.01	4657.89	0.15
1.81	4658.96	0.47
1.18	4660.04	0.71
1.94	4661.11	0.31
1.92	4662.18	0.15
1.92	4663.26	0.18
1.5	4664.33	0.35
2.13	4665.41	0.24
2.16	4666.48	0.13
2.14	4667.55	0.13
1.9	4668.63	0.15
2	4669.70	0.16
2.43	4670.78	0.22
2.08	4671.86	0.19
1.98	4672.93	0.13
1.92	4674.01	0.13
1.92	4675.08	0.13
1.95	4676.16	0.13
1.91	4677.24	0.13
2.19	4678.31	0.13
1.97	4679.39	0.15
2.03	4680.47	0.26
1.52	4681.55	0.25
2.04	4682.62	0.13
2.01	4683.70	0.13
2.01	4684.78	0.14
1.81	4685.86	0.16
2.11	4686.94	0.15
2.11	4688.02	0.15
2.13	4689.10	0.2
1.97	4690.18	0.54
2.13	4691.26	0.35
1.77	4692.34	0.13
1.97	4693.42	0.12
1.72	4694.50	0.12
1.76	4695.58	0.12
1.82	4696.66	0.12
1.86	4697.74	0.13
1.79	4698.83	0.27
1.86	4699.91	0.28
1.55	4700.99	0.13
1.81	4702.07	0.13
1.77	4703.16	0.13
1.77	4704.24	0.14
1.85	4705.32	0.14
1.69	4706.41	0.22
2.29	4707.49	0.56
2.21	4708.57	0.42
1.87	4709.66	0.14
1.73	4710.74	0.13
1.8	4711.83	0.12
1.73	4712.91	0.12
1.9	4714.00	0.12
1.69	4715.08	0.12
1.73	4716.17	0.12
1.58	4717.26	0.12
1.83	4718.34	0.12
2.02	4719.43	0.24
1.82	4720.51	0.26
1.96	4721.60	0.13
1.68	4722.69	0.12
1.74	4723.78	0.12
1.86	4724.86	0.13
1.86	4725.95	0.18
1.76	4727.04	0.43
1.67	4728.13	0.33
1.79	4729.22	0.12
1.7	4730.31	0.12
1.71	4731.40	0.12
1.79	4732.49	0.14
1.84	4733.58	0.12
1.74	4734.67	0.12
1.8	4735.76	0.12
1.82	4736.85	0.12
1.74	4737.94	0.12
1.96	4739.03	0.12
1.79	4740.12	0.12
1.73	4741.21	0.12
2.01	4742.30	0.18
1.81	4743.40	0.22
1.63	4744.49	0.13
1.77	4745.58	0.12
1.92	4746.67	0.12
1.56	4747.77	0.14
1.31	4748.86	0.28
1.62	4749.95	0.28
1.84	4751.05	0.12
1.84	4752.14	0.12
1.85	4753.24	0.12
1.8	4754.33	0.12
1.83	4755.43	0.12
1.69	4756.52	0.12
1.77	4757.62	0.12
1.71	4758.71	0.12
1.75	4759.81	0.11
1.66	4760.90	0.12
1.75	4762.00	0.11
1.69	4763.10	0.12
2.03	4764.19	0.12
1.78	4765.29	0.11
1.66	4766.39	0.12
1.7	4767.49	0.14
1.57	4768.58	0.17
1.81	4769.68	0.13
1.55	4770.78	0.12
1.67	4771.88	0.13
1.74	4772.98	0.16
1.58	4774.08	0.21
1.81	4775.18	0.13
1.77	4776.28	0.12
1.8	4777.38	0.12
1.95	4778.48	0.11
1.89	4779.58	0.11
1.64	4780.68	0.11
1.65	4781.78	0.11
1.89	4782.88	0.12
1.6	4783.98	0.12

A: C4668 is -1.7 A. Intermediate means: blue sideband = 2.04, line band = 1.94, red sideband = 1.73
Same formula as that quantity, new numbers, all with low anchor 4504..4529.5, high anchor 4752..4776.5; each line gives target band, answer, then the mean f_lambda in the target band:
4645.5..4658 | -0.5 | 2.03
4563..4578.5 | -1.1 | 2.26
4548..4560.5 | 0.2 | 2.1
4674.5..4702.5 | -0.5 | 1.91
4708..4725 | 0.1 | 1.82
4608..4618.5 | -0.7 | 2.15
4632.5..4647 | -0.8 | 2.08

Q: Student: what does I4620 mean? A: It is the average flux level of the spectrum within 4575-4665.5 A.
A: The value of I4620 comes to 2.06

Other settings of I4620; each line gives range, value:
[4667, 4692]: 2.01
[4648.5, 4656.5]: 2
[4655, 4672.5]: 1.96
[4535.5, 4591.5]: 2.16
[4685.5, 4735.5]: 1.84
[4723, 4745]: 1.79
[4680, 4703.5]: 1.89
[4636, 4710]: 1.96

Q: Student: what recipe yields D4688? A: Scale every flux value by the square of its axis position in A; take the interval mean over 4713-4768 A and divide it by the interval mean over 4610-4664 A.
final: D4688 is 0.91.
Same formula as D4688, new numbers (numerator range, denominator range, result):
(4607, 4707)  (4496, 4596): 0.96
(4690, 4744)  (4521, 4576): 0.89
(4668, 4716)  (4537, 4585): 0.93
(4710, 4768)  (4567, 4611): 0.88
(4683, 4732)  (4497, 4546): 0.92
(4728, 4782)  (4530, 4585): 0.88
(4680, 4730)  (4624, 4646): 0.92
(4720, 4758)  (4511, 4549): 0.88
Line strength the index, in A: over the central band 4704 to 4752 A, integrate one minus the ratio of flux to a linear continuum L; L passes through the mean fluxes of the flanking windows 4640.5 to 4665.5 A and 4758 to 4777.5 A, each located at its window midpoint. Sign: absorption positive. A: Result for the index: 0.4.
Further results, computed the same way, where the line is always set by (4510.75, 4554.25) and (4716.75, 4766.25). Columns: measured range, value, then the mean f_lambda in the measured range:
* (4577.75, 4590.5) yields -0.18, 2.11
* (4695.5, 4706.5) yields 0.44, 1.78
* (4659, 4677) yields -0.19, 1.94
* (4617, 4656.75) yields -1.39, 2.05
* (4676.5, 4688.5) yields -0.53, 1.97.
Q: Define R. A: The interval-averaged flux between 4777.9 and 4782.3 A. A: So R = 1.78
